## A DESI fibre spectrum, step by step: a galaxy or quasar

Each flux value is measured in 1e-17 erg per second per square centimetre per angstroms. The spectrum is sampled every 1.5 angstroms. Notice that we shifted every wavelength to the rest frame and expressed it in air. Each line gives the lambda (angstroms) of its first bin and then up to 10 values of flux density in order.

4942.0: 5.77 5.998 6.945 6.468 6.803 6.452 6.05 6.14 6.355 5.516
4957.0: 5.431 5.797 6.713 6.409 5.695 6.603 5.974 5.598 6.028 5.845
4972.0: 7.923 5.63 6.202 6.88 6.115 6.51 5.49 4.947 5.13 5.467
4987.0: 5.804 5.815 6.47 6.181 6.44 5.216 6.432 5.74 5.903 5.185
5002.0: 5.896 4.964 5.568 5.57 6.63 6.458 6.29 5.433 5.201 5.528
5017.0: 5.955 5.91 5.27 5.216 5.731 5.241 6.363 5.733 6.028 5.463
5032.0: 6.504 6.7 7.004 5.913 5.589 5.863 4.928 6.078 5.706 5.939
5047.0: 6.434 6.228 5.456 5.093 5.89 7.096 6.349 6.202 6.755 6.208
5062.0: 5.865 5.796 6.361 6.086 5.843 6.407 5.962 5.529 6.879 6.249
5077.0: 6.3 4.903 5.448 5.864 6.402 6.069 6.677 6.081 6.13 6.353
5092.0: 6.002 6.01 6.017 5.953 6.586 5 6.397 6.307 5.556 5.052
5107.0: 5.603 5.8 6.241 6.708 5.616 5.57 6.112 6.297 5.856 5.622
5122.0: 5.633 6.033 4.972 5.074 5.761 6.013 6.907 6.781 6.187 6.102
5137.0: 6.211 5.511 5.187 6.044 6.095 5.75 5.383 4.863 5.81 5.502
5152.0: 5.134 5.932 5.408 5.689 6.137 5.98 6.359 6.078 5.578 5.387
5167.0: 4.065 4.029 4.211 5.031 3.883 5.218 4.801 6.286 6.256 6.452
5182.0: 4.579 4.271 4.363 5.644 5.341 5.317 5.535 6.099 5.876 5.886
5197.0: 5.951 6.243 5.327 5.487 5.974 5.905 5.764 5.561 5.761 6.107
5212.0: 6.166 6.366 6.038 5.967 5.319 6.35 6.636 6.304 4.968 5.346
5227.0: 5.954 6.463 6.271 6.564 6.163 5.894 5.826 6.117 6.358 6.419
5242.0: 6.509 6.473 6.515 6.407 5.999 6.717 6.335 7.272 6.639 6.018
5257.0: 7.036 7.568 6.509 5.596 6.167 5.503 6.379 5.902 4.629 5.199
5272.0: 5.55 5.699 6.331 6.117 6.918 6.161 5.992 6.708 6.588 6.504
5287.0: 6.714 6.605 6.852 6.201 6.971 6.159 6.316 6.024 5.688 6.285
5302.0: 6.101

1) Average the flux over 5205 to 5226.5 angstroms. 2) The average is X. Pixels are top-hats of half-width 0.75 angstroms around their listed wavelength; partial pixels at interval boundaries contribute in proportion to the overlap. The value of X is 5.9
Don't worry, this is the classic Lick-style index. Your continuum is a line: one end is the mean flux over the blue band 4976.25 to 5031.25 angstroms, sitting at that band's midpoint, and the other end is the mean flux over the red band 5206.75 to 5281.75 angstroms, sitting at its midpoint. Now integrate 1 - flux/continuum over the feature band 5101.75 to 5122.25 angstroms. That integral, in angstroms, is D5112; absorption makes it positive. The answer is 0.3 angstroms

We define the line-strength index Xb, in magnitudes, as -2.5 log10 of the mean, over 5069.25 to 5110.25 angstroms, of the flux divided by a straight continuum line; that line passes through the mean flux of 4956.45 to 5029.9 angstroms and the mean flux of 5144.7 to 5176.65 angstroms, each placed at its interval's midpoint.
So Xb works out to -0.09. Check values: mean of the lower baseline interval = 5.89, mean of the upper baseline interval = 5.27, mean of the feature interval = 5.98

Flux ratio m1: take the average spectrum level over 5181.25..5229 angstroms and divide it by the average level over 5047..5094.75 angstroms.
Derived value 0.9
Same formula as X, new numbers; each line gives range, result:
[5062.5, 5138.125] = 5.98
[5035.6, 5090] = 6.02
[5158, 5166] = 5.92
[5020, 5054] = 5.86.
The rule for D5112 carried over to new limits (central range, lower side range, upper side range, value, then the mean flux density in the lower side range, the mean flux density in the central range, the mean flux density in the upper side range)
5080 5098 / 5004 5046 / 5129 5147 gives -0.6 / 5.84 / 6.13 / 6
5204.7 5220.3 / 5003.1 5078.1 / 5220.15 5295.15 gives 0.6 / 5.95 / 5.94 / 6.25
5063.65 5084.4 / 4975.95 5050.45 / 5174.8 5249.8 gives -0.5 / 5.85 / 6.01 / 5.89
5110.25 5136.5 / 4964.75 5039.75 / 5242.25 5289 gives 0.5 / 5.9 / 5.96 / 6.28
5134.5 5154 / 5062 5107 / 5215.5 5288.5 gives 1.3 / 6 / 5.66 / 6.2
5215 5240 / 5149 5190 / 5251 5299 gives -0.8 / 5.3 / 6.04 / 6.28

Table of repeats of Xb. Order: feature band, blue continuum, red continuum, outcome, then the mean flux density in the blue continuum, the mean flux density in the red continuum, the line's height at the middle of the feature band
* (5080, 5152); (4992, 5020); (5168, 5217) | -0.05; 5.78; 5.51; 5.62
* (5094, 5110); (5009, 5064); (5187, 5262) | 0.03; 5.93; 6.1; 5.99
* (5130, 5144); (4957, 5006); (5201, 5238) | -0.03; 5.95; 5.97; 5.96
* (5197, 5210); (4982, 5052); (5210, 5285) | 0.06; 5.81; 6.18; 6.11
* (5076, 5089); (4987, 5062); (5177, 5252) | -0.01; 5.91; 5.93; 5.92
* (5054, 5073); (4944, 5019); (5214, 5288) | -0.02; 5.99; 6.2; 6.06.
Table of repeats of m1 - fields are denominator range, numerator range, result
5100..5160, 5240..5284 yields 1.08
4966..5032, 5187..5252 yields 1.03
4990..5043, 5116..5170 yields 0.97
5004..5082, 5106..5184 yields 0.95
